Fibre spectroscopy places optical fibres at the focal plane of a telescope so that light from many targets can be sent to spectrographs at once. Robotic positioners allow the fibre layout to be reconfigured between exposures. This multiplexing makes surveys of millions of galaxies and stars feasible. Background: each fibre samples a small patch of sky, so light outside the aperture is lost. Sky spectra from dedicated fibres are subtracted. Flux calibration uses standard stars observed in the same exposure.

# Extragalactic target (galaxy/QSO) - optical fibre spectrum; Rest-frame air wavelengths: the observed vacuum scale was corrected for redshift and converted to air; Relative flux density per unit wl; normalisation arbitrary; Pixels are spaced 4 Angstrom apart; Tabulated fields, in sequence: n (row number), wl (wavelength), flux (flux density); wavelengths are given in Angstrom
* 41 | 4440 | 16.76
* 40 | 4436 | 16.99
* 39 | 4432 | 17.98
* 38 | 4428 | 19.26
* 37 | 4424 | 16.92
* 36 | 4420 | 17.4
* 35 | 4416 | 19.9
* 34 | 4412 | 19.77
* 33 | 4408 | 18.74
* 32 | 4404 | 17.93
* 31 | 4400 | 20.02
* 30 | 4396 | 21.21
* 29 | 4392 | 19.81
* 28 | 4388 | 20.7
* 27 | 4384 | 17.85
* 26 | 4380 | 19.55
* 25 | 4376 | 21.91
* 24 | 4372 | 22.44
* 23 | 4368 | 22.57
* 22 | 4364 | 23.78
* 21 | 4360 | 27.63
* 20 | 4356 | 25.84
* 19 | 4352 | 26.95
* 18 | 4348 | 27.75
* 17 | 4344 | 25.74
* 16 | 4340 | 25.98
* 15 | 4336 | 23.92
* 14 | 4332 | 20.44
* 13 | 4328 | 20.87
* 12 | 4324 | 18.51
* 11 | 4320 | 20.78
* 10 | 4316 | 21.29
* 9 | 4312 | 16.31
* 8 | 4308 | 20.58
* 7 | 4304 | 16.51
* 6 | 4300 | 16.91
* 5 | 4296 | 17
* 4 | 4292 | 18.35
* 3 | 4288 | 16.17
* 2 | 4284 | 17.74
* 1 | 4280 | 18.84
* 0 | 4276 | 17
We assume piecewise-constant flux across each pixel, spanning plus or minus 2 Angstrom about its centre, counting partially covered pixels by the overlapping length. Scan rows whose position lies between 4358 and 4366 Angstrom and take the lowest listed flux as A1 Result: 23.78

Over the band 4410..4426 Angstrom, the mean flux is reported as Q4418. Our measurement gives 18.5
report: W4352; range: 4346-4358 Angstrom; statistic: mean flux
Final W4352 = 26.8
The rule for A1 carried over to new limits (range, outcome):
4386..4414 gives 17.93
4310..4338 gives 16.31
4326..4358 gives 20.44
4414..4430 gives 16.92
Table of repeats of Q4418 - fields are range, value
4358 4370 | 24.7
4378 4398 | 19.8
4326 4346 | 23.4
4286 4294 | 17.3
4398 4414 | 19.1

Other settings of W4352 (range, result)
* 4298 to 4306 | 16.7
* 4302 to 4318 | 18.7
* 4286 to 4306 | 17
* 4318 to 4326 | 19.6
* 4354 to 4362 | 26.7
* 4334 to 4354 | 26.1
